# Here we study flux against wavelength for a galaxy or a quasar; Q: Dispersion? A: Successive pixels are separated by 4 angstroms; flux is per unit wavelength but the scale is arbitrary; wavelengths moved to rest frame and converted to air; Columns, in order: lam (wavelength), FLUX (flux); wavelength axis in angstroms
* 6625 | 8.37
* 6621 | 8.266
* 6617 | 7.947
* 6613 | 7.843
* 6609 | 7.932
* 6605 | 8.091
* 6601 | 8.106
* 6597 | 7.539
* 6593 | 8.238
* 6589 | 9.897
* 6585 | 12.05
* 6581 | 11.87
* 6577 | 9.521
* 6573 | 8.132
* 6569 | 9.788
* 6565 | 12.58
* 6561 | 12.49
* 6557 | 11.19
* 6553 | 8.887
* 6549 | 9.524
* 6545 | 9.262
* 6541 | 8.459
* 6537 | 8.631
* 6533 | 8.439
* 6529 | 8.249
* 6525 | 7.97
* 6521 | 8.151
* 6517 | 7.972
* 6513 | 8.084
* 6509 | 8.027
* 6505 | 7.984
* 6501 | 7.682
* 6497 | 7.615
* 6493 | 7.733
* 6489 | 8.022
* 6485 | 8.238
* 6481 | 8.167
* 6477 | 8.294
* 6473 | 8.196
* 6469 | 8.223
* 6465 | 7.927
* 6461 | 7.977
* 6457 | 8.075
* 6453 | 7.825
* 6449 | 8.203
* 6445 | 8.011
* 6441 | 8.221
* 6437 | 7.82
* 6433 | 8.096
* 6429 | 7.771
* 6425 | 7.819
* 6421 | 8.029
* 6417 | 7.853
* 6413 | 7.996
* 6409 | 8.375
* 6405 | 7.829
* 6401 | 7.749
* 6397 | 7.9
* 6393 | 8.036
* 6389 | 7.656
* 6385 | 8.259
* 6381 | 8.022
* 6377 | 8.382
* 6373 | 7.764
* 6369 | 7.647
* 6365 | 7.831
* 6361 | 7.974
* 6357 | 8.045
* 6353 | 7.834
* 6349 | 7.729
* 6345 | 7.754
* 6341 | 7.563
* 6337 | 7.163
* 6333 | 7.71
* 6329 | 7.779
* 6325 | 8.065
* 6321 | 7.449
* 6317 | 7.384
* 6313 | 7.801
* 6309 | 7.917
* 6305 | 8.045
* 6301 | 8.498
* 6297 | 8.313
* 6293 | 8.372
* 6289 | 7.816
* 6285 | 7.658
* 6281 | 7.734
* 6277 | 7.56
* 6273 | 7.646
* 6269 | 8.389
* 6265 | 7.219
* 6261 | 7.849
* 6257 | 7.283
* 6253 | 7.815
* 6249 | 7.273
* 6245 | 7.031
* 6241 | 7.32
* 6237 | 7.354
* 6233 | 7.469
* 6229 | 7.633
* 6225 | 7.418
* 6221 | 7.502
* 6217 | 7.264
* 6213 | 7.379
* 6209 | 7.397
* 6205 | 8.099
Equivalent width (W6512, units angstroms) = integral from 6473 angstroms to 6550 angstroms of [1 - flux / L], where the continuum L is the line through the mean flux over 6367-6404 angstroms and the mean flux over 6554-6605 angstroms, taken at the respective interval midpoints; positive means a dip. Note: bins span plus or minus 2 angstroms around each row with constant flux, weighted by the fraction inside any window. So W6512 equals 8.8 angstroms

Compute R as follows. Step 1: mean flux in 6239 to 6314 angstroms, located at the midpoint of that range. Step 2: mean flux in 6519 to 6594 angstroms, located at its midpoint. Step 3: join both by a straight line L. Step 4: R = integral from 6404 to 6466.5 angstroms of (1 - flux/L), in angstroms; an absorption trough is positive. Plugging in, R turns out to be 6.0 angstroms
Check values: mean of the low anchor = 7.76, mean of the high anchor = 9.67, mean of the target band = 7.99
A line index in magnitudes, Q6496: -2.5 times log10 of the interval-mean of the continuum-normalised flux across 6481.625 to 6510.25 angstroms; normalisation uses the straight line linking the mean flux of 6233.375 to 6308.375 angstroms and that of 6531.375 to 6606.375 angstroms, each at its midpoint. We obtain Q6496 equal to 0.16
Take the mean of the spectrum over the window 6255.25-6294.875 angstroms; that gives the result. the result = 7.75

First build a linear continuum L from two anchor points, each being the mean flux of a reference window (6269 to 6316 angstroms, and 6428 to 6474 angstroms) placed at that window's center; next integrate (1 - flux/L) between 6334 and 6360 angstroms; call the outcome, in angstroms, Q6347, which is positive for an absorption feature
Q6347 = 0.9 angstroms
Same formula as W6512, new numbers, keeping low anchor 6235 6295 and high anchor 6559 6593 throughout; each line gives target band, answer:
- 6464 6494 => 4.89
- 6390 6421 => 3.55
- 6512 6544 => 5.96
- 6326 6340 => 1.17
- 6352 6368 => 1.19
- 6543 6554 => 1.19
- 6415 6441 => 3.62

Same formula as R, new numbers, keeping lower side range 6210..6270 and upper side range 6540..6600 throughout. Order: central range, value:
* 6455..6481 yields 3.0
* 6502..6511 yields 1.4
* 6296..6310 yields -0.5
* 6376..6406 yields 2.2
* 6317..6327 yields 0.5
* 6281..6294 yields -0.1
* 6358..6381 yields 1.4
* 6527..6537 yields 1.3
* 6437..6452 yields 1.5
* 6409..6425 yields 1.5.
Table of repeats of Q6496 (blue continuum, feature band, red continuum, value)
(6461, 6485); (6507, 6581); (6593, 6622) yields -0.15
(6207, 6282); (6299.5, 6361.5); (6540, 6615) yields 0.03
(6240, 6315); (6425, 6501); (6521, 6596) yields 0.13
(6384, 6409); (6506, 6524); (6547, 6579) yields 0.19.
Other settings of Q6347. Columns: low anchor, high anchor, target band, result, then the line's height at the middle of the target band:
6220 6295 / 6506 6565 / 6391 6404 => 0.7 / 8.33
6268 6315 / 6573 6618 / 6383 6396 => 0.5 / 8.3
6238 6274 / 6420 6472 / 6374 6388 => -0.5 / 7.84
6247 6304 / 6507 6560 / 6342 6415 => 2.4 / 8.19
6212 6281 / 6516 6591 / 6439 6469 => 3.1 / 8.96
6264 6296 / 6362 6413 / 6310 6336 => 0.6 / 7.88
